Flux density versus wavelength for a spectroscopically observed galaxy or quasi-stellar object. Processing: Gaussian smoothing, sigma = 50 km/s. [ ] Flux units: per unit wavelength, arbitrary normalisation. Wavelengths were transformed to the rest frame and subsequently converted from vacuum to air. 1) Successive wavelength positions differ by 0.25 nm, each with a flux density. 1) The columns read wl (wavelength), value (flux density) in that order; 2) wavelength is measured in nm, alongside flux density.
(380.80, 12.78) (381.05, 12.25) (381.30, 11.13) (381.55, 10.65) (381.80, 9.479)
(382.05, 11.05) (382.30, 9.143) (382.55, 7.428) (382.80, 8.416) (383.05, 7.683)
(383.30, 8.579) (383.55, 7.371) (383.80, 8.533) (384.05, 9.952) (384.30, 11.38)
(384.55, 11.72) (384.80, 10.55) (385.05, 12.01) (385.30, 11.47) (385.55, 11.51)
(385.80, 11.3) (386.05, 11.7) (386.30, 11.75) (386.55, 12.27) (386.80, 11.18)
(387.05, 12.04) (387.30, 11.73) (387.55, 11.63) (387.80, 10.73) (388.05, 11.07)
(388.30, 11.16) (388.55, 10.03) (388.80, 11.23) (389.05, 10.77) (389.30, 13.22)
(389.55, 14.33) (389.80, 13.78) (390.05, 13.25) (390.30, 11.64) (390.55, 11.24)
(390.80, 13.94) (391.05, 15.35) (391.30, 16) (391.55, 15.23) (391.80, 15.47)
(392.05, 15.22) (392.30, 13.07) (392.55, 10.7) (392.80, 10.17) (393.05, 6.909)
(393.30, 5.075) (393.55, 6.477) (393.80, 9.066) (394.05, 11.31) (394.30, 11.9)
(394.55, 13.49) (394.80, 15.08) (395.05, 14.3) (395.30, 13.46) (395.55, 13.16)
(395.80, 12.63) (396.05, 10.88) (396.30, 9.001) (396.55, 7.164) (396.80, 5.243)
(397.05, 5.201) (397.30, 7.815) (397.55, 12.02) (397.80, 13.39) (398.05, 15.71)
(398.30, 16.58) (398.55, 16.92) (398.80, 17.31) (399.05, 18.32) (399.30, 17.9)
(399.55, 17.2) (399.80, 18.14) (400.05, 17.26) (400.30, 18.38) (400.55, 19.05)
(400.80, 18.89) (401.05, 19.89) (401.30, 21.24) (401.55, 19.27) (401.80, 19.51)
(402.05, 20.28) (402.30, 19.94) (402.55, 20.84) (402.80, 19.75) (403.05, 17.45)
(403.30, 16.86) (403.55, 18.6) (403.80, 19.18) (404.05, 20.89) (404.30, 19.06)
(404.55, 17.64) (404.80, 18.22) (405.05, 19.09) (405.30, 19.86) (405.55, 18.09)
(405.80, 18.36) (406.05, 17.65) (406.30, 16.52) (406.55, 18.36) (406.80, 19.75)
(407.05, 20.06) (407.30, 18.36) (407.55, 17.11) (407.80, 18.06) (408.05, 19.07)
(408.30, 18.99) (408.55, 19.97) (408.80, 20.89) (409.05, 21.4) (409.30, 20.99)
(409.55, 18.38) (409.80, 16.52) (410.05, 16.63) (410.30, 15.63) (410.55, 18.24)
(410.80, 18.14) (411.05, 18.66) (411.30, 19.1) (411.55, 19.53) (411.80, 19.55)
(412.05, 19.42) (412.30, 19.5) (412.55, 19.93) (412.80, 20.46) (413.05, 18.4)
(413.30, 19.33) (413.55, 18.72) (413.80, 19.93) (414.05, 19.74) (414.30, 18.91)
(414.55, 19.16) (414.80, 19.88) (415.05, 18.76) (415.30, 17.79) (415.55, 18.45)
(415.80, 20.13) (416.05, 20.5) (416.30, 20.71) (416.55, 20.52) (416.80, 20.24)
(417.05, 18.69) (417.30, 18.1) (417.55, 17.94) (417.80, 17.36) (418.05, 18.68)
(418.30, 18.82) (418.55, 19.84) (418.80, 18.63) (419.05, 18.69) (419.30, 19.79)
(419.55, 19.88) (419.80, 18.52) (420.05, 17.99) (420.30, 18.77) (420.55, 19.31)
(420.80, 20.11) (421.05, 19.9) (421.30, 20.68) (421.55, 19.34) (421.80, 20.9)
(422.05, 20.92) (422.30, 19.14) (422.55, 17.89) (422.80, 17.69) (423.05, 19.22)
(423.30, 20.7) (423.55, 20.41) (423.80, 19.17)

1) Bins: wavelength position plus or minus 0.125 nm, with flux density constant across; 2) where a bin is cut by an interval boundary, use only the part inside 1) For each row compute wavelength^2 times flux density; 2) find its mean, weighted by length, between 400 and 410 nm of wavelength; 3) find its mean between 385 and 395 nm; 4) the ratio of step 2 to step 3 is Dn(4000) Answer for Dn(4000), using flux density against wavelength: 1.7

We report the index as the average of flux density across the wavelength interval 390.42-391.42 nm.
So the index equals 14.1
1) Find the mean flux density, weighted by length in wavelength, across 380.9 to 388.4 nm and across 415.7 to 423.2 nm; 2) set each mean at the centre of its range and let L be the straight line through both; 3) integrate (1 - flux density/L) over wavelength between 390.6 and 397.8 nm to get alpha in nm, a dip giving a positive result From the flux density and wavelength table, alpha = 0.88 nm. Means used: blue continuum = 10.6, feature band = 11.3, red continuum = 19.3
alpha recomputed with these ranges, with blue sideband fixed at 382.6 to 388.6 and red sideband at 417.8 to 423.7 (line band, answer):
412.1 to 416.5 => -0.42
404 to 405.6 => -0.37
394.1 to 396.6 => 0.15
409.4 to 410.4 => -0.02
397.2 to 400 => -0.37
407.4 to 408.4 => -0.13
